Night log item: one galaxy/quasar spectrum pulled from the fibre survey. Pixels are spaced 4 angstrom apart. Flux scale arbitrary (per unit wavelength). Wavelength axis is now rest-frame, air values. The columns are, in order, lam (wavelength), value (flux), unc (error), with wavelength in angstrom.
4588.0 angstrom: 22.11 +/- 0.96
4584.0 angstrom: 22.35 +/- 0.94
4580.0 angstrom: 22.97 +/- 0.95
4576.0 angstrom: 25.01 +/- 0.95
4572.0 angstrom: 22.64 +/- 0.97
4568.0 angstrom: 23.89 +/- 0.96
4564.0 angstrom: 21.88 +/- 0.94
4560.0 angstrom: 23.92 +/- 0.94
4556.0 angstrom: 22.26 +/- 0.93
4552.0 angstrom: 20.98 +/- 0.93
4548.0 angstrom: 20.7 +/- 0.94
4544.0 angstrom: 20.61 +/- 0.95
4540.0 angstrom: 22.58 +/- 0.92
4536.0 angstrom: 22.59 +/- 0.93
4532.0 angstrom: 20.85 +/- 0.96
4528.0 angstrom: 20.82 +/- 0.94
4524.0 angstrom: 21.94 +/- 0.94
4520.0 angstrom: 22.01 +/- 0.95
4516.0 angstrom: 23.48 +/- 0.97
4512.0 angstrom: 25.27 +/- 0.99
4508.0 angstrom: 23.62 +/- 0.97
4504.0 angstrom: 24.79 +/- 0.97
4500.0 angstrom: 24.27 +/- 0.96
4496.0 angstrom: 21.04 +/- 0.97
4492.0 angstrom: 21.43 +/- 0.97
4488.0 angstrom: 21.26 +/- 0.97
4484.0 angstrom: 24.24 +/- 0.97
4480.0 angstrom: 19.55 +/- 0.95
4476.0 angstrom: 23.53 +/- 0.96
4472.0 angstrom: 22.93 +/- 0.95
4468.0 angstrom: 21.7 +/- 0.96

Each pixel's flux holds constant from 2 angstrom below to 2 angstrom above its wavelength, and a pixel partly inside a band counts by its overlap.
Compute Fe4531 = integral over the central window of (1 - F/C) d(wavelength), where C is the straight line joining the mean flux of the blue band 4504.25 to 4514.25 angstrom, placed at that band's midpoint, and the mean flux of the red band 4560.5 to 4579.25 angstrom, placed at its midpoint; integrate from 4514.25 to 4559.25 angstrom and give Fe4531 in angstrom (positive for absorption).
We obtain 4.2 angstrom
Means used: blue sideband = 24.5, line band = 21.8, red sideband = 23.4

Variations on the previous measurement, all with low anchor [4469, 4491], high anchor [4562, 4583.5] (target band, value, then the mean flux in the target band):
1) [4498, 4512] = -1.17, 24.4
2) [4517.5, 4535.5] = 0.92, 21.6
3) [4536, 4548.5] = 0.72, 21.6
